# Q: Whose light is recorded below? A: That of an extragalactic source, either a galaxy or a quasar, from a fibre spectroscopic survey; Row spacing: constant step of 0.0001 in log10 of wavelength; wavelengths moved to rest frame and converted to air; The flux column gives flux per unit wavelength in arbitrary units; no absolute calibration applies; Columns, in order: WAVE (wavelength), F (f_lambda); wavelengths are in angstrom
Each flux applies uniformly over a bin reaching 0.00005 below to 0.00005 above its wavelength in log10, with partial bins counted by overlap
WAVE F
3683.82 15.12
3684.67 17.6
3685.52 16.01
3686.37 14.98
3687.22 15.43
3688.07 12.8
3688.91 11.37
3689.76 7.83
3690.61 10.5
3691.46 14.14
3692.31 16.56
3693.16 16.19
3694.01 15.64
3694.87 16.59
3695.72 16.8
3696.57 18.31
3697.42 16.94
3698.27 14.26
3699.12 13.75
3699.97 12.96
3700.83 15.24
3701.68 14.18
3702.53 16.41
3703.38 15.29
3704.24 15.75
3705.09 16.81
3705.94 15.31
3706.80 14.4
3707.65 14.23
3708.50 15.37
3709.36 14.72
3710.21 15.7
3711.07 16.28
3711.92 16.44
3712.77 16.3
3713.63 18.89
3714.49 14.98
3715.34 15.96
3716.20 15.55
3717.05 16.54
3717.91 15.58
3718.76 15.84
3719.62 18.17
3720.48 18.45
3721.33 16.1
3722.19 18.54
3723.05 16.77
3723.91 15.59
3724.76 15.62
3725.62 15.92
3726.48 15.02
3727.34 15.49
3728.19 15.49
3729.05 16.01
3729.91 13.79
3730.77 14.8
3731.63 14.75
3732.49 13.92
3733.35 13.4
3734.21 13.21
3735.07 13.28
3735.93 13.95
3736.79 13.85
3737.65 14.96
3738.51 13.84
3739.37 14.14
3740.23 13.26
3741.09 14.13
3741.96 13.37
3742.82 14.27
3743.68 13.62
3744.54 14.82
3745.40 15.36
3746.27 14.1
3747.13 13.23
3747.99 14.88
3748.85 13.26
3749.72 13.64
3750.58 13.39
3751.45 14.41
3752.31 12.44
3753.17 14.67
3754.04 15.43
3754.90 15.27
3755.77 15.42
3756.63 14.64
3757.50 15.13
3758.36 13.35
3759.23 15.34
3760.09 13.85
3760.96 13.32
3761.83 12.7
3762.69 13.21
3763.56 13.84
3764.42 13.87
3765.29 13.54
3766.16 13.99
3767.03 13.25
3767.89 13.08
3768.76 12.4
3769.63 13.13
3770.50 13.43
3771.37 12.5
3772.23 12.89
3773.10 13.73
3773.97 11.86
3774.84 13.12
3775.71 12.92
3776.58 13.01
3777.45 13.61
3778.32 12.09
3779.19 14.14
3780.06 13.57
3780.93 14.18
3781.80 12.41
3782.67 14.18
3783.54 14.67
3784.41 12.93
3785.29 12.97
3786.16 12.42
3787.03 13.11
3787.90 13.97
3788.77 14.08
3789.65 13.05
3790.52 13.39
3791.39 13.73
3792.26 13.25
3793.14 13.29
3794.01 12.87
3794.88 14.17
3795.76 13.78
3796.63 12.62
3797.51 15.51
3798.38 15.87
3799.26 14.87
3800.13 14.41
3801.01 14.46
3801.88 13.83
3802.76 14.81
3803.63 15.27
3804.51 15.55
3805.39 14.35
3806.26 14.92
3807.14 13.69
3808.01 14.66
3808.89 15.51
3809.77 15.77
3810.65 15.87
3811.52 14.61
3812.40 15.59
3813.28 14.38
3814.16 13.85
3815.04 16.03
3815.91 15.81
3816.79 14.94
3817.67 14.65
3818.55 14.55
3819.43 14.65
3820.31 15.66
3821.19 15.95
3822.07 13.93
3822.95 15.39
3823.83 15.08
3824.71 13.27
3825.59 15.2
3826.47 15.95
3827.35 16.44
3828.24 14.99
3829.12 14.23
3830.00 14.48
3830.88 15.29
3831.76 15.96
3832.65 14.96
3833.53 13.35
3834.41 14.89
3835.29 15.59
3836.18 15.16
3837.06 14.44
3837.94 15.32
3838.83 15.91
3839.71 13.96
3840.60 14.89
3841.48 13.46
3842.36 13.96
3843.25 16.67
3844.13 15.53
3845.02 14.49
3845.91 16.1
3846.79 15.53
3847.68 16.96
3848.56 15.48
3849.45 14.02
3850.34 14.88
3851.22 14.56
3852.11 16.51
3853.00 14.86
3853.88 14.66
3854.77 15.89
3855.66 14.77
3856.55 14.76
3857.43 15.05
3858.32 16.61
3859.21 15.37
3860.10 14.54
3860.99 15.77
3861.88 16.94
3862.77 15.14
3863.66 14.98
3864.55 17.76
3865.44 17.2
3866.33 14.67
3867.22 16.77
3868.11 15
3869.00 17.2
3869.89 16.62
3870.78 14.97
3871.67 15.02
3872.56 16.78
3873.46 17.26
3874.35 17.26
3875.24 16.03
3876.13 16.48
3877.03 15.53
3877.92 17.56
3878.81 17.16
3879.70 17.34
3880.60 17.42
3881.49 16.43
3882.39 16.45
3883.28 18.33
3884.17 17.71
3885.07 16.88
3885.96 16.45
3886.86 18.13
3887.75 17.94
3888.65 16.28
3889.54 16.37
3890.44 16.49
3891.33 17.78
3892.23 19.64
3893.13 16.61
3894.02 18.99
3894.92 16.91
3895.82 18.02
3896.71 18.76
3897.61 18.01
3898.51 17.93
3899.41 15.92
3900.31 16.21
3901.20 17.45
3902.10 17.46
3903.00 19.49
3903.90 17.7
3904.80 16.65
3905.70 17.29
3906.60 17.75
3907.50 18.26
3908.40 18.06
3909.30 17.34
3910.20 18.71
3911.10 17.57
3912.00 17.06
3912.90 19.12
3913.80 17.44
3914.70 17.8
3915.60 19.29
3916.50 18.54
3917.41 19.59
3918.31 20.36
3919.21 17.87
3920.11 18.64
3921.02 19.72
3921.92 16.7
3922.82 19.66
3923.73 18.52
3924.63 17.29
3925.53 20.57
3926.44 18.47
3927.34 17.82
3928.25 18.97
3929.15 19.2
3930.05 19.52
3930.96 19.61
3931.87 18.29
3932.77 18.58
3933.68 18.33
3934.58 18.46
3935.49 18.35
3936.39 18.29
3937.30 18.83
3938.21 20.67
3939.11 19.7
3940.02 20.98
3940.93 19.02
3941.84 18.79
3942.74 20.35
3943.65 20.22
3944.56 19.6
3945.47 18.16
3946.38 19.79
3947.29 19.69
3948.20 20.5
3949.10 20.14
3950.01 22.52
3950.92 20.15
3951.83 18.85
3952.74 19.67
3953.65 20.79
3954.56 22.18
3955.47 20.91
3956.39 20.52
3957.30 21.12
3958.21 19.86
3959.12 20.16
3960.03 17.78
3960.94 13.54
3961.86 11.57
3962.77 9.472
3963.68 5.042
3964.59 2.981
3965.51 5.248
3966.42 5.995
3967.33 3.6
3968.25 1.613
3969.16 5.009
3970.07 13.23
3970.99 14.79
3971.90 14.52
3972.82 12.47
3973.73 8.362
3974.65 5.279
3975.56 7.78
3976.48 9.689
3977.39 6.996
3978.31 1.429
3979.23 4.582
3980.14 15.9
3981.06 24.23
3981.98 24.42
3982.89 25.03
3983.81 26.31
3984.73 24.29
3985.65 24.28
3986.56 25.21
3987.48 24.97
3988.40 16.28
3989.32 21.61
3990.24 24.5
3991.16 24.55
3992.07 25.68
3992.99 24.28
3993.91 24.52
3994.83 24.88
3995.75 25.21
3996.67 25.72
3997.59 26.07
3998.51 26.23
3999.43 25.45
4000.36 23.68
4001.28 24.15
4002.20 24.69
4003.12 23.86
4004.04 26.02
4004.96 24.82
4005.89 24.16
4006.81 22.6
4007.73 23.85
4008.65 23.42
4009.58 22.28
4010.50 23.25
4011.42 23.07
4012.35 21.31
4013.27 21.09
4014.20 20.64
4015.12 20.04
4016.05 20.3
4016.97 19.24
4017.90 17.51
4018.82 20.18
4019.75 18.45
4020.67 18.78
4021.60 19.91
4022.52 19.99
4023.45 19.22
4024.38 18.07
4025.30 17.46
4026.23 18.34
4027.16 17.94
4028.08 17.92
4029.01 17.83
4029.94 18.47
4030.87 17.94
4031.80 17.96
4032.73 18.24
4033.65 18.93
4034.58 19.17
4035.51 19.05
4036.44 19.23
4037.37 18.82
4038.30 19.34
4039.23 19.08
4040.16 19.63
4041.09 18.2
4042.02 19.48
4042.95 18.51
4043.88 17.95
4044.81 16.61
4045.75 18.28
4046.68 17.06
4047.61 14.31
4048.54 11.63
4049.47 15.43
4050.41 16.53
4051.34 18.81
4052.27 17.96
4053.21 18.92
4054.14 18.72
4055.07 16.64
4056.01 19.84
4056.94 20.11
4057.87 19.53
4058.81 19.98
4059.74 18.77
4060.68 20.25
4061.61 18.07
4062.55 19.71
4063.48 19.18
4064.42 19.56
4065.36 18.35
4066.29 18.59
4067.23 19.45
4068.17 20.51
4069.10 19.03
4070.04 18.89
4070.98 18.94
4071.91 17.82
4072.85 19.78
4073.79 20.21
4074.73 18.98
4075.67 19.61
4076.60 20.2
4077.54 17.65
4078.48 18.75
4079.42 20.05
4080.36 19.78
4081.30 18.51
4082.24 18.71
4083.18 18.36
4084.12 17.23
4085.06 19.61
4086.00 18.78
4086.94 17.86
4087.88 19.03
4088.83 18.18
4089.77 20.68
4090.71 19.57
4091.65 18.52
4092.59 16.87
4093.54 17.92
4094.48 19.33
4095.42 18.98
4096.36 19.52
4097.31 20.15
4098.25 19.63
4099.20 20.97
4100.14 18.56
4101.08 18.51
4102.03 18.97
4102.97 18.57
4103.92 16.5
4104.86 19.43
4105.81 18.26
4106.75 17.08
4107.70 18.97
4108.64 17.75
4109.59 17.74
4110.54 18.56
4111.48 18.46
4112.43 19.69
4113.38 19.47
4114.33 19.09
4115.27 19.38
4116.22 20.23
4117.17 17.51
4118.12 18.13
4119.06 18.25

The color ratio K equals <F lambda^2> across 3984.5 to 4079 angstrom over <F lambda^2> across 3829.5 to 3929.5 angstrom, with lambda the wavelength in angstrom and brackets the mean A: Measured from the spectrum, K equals 1.30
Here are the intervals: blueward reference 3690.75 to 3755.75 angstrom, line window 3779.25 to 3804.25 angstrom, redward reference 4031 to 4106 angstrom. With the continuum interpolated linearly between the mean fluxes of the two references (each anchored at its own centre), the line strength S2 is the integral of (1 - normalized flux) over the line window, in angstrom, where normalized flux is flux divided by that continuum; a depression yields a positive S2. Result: 3.1 angstrom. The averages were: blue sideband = 15.1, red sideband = 18.7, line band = 13.9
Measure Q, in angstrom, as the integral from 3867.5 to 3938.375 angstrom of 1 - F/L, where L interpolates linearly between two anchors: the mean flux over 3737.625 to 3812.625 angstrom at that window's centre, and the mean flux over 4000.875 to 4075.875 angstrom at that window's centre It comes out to -5.0 angstrom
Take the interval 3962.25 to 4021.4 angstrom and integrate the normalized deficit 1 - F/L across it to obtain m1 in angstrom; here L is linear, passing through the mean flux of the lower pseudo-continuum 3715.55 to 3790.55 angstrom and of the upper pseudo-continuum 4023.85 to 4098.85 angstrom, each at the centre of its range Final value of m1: -2.4 angstrom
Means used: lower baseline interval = 14.2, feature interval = 18.4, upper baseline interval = 18.6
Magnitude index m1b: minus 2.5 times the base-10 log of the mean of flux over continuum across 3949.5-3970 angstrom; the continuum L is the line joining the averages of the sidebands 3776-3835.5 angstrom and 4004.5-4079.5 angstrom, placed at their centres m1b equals 0.24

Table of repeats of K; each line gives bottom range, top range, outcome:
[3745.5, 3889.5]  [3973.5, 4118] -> 1.46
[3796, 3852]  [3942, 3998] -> 1.23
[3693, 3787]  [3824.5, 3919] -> 1.21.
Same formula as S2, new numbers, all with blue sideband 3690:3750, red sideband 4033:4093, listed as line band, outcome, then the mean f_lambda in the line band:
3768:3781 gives 2.2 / 13.1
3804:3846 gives 3.2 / 15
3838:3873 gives 2.2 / 15.5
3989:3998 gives -3.4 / 24.8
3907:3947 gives -3.7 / 18.8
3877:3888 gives -0.3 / 17.2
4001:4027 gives -4.5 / 21.2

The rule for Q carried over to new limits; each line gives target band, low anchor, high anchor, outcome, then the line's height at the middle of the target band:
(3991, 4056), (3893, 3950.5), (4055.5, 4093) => -4.89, 18.9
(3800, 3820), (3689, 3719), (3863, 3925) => 1.92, 16.5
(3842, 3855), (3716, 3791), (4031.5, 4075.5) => 0.18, 15.6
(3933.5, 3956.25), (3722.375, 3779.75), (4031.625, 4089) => -3.95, 16.9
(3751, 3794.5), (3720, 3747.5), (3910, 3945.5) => 5.71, 15.6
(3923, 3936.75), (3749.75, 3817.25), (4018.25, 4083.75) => -1.83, 16.5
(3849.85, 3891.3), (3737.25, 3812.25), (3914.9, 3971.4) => -1.28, 15.8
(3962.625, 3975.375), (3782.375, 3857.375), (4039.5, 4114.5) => 7.02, 17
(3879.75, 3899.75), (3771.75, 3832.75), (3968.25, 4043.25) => -1.07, 16.5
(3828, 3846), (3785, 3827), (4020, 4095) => 0.12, 15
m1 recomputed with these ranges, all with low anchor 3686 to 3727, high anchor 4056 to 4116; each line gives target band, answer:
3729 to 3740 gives 1.1 angstrom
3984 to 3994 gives -3.1 angstrom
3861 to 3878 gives 0.7 angstrom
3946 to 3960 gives -2.1 angstrom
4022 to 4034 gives 0.1 angstrom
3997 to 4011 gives -4.7 angstrom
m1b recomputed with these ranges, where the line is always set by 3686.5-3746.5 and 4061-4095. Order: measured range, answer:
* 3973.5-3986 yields 0.198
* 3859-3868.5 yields 0.054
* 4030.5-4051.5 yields 0.044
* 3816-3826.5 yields 0.088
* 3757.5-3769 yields 0.146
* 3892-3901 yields -0.041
